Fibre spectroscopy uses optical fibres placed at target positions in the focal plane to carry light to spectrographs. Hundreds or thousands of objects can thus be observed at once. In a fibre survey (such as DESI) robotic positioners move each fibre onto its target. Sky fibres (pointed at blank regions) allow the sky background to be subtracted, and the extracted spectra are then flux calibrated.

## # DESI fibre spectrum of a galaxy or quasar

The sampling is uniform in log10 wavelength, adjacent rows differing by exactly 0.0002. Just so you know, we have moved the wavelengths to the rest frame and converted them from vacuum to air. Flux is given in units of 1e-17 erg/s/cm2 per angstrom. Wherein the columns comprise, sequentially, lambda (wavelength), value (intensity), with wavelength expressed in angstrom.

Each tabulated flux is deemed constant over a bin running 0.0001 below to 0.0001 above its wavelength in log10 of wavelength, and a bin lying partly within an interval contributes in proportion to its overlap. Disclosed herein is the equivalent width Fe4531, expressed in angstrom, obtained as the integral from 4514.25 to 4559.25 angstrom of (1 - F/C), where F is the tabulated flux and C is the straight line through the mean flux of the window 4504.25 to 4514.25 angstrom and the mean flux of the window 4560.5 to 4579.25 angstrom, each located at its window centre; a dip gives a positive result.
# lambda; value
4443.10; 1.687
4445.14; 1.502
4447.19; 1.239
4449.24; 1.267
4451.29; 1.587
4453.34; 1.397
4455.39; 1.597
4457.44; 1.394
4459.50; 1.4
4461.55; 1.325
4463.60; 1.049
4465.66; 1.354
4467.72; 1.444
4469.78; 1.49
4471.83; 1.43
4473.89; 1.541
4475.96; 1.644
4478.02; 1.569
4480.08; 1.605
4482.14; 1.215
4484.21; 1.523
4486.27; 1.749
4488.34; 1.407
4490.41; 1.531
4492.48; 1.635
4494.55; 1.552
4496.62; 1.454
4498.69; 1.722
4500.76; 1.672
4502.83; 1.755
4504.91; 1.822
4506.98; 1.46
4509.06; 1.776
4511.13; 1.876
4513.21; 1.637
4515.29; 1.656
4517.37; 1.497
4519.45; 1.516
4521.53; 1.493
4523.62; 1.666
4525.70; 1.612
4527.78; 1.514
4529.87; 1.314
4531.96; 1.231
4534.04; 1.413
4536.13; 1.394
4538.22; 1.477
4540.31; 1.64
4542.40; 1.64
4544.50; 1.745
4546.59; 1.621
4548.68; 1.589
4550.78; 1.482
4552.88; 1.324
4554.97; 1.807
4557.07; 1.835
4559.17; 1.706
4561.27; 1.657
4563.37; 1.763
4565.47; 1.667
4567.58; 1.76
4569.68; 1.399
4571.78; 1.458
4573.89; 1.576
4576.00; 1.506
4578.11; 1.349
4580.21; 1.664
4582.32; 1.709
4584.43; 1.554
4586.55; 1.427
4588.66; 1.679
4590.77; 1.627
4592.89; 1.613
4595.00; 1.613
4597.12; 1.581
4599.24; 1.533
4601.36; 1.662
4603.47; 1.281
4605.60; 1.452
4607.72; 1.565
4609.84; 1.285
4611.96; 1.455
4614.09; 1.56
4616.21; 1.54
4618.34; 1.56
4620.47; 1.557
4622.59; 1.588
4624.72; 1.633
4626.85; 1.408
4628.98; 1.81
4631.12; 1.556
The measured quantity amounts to 2.6 angstrom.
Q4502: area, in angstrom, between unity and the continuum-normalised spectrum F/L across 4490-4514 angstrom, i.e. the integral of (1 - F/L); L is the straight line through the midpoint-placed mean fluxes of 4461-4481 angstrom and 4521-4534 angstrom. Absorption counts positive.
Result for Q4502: -3.4 angstrom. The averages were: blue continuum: 1.45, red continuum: 1.47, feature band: 1.66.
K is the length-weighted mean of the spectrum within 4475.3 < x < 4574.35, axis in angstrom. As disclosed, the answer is 1.58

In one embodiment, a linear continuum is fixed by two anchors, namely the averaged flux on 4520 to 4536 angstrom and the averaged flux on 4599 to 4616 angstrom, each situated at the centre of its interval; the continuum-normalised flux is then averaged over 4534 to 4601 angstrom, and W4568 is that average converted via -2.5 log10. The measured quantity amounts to -0.09 mag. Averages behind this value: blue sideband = 1.46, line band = 1.59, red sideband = 1.48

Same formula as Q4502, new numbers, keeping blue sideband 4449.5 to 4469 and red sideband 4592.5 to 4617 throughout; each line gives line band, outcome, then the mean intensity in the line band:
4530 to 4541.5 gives 0.2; 1.42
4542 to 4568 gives -3.4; 1.66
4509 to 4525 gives -2.2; 1.63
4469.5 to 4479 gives -0.9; 1.54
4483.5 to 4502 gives -2.2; 1.59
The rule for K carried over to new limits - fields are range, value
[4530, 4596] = 1.57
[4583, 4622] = 1.53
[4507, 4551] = 1.56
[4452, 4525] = 1.54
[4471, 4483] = 1.51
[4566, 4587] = 1.55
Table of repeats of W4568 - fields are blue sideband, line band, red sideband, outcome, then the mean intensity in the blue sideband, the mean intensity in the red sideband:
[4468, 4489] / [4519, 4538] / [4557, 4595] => 0.07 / 1.52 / 1.6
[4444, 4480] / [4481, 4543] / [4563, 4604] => -0.05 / 1.43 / 1.57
